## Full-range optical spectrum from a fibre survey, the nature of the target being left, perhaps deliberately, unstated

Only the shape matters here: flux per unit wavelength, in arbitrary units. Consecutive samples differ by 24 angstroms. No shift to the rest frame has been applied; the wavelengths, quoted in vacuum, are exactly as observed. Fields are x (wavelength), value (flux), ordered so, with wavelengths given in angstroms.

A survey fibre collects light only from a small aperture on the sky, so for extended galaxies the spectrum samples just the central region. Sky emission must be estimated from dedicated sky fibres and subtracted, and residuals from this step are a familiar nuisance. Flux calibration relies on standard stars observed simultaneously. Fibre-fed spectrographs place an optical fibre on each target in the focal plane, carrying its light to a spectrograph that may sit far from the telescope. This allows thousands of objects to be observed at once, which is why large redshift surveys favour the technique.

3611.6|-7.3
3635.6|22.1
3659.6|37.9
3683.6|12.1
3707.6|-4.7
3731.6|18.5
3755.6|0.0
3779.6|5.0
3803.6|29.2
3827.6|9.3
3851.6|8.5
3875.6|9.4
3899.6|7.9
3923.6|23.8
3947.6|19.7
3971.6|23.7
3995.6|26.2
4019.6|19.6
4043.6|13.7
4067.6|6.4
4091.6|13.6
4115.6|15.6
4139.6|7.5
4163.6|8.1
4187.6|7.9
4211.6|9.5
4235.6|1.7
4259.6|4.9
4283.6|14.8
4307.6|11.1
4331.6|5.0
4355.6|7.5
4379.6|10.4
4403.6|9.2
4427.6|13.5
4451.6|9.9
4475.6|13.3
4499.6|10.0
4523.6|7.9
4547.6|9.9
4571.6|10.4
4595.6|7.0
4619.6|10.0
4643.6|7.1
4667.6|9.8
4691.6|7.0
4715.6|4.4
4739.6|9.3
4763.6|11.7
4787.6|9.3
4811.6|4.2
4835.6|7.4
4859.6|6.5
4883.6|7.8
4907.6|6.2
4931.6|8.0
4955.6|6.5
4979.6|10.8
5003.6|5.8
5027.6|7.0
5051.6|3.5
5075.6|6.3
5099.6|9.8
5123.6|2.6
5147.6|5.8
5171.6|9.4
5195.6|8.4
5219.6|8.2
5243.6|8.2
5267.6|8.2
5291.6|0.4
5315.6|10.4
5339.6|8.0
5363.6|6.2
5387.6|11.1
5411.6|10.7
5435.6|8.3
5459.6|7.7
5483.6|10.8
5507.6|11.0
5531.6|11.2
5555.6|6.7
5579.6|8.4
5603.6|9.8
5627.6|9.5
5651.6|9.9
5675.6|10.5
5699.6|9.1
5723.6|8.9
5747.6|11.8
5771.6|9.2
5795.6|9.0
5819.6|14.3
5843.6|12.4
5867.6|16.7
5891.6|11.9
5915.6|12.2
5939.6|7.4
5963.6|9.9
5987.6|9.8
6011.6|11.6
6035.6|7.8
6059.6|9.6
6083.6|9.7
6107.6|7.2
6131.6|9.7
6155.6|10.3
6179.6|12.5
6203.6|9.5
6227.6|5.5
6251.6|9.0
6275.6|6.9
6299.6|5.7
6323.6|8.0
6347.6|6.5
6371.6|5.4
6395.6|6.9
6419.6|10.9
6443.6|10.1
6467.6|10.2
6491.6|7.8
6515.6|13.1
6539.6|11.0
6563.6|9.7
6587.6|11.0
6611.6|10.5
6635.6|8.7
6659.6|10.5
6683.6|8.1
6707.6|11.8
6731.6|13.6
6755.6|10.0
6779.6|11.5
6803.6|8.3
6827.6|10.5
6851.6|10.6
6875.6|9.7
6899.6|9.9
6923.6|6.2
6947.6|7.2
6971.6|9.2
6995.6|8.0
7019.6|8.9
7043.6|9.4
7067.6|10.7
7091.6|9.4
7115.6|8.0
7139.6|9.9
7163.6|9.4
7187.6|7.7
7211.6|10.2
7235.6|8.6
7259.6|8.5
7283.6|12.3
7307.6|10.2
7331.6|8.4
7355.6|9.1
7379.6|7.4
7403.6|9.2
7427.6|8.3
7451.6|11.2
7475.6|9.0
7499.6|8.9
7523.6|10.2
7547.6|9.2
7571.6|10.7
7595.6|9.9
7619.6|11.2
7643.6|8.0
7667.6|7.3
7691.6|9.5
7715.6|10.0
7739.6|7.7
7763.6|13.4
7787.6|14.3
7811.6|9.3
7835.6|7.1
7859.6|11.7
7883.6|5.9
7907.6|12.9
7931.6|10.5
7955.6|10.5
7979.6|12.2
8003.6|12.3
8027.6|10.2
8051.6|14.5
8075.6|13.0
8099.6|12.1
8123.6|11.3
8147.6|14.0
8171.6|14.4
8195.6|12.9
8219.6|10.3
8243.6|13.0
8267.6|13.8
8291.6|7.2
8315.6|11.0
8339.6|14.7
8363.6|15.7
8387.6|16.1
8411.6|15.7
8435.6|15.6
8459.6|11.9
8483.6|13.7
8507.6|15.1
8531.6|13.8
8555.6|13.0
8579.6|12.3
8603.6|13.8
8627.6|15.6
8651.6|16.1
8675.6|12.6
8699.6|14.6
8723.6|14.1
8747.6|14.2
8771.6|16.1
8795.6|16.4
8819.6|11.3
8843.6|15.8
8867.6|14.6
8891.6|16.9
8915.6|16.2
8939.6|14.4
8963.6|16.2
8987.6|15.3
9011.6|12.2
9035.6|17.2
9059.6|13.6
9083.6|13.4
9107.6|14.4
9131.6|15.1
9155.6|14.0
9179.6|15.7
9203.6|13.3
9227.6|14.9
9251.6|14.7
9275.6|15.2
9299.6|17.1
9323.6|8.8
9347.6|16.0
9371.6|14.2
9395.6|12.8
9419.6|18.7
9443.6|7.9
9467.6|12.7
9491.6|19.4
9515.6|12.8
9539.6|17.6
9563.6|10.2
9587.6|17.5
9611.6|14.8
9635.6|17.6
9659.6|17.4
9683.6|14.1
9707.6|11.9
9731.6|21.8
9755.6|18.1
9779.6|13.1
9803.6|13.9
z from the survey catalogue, 1.09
